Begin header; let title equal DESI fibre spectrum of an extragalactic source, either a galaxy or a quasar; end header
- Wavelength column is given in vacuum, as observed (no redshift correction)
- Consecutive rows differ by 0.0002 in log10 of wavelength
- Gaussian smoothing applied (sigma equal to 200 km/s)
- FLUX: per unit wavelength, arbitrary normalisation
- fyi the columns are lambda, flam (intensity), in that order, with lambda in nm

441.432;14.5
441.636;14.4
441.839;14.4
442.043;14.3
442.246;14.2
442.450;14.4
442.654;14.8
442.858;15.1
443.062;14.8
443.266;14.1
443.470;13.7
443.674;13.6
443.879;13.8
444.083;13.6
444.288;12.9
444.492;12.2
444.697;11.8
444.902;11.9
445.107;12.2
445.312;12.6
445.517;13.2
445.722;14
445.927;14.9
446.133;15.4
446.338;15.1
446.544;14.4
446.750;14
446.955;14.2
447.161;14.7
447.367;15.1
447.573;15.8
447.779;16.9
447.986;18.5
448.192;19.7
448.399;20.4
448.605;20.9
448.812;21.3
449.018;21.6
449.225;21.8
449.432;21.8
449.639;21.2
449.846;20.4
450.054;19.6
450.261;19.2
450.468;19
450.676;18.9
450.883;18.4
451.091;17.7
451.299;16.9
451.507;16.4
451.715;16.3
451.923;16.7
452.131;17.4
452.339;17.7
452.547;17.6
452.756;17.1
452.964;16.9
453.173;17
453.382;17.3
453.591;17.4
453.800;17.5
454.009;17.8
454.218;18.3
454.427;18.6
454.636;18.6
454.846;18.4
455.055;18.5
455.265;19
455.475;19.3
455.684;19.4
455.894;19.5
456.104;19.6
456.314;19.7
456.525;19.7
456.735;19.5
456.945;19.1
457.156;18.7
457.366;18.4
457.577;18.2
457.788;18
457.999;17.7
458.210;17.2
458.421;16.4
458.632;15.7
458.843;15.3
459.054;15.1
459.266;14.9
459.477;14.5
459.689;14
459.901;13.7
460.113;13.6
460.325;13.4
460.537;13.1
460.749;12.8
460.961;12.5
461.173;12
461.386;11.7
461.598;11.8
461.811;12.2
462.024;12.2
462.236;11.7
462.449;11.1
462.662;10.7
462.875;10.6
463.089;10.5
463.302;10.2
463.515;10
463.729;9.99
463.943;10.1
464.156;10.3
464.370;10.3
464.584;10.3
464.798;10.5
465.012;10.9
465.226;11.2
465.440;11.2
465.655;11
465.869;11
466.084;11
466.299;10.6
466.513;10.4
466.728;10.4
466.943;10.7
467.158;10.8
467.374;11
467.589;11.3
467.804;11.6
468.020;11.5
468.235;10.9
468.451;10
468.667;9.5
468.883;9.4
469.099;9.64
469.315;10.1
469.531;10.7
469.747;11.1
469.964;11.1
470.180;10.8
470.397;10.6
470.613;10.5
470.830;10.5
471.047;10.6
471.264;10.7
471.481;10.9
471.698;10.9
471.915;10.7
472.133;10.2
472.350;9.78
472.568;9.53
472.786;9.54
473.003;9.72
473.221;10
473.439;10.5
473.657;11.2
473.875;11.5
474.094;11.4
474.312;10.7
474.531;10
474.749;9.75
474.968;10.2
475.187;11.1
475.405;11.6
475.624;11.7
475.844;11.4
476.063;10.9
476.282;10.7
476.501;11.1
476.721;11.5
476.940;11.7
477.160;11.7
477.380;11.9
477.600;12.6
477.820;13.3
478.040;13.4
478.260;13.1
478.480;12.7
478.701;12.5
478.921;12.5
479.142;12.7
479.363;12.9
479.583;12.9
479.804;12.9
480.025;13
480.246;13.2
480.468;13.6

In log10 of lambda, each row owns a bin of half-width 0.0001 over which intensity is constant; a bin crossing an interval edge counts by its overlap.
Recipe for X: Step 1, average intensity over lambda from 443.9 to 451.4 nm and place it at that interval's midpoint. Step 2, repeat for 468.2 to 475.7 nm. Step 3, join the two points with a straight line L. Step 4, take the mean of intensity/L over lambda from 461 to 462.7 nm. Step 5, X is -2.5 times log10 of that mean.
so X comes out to 0.116 mag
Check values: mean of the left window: 16.7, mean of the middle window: 11.7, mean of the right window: 10.5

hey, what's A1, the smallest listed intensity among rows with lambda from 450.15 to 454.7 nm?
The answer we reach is 16.3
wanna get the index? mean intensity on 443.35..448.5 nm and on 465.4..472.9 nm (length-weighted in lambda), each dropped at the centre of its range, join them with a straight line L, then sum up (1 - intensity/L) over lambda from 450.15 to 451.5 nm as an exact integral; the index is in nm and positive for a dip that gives -0.44 nm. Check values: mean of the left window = 14.6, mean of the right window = 10.6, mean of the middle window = 18.2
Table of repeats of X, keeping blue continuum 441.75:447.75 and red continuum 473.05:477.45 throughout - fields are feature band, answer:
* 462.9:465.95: 0.15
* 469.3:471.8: 0.07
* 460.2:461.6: -0.01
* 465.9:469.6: 0.11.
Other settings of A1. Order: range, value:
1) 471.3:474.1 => 9.53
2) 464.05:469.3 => 9.4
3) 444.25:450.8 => 11.8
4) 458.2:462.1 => 11.7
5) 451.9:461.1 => 12.5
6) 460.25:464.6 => 9.99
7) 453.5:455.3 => 17.4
